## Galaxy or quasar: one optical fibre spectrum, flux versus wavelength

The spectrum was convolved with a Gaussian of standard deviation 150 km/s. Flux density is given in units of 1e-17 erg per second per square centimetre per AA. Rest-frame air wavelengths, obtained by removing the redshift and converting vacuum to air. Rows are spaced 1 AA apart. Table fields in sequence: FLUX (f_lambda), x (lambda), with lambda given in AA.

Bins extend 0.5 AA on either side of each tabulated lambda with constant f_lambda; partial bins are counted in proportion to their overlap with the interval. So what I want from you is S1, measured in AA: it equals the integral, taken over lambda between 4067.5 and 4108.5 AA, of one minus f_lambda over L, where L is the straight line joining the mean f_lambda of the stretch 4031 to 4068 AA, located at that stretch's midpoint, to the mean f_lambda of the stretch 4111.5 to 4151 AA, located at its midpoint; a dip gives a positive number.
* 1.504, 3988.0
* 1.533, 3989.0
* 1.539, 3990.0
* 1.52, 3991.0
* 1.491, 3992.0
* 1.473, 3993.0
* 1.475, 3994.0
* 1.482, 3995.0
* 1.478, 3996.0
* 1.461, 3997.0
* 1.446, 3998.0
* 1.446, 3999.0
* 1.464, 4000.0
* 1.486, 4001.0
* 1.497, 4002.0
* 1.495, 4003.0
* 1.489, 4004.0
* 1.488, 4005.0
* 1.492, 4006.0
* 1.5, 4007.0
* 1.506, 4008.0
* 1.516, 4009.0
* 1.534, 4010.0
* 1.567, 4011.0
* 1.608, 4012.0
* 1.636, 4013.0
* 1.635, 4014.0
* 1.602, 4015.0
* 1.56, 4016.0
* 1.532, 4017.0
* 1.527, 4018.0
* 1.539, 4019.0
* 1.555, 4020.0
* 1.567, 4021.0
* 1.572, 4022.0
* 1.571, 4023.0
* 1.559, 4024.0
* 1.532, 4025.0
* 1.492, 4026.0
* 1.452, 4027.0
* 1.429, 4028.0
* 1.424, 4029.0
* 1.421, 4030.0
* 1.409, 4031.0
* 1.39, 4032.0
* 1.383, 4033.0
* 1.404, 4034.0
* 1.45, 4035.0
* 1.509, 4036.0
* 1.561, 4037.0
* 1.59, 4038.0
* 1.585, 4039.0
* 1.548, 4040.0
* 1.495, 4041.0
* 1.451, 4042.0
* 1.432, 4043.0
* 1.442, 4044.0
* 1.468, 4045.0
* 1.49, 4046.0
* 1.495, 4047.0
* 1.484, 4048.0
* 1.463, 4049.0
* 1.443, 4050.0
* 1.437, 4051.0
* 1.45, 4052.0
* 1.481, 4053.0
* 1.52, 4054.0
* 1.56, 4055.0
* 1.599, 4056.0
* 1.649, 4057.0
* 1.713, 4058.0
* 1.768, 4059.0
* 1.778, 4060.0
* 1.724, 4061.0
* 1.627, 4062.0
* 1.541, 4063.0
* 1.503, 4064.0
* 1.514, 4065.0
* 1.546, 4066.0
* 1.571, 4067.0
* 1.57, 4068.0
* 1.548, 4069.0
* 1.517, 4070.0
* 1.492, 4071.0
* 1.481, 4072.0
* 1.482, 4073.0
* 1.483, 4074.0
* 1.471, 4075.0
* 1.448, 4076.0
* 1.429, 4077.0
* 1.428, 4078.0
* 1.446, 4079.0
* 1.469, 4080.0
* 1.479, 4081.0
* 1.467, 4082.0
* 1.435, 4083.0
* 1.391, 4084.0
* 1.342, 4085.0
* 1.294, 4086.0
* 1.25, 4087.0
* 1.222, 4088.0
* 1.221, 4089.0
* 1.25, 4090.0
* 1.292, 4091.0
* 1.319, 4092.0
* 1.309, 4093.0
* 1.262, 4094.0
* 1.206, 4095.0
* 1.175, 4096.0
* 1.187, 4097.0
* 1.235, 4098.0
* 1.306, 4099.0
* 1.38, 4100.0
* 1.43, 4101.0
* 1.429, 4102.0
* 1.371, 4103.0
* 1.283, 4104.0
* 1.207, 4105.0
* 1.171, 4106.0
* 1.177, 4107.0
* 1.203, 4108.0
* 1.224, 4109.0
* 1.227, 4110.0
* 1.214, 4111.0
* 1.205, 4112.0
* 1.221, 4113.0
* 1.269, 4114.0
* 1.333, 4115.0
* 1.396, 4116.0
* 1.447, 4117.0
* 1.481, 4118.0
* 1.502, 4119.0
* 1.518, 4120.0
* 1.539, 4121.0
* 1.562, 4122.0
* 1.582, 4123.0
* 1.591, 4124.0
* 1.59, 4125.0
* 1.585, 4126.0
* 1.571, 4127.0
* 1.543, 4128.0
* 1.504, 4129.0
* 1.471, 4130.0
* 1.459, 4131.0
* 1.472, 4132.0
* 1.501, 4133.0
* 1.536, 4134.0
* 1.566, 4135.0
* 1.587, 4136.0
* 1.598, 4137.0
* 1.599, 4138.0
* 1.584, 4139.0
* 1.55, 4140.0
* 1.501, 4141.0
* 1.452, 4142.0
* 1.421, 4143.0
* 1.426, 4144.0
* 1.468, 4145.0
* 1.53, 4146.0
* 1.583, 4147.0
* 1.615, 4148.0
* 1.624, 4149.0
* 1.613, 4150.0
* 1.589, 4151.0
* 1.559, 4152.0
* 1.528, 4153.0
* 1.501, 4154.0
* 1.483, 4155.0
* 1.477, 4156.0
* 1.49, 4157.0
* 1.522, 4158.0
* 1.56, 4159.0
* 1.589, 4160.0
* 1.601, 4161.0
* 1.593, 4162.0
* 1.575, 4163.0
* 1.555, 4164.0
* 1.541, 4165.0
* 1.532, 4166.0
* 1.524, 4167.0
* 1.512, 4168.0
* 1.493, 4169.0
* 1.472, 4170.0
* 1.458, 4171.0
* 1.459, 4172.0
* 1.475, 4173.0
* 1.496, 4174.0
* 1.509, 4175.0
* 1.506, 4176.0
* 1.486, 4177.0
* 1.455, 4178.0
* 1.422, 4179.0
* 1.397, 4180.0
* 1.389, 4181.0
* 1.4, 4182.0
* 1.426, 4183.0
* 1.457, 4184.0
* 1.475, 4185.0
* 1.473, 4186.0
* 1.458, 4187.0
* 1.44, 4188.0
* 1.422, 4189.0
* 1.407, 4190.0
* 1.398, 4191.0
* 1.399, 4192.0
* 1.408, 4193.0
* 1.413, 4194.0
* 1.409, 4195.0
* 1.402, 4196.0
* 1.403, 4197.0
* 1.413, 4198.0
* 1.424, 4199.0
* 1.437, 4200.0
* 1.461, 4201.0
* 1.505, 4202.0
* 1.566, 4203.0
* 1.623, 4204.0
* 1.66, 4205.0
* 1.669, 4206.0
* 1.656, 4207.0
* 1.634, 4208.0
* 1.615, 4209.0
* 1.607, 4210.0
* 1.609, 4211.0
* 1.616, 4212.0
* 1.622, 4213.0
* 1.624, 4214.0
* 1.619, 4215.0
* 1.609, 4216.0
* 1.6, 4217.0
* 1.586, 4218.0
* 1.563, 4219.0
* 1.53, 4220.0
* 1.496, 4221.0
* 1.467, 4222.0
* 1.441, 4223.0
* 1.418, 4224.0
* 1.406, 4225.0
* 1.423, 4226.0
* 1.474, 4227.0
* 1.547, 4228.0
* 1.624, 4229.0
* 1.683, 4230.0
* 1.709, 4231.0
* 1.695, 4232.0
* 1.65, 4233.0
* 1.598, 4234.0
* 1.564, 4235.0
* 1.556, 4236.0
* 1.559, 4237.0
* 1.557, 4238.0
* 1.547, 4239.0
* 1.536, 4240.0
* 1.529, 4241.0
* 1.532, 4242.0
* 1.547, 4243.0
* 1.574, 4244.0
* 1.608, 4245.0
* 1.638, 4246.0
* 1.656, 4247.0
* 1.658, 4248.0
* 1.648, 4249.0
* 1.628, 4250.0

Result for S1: 4.4 AA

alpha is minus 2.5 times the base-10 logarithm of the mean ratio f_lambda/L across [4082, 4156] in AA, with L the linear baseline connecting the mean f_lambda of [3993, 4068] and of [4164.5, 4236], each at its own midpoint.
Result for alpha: 0.075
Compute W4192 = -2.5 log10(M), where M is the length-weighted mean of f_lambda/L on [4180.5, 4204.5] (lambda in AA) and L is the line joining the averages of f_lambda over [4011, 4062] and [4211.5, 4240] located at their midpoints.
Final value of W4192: 0.08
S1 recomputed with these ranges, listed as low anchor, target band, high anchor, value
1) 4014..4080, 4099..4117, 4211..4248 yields 2.9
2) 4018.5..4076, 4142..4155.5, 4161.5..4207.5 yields -0.4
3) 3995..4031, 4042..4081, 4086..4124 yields -3.1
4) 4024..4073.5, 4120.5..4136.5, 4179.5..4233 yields -0.3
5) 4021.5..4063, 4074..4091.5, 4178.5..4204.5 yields 1.4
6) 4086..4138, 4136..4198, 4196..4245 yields -1.1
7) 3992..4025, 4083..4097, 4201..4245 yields 2.4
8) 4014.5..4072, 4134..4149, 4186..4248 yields 0.0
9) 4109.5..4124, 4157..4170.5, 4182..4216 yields -0.7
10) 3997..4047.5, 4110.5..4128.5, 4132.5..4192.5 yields 0.6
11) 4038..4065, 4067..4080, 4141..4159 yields 0.5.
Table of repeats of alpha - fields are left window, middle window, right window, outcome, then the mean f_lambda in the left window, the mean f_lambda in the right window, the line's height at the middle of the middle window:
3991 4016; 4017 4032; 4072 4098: -0.02 mag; 1.51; 1.35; 1.47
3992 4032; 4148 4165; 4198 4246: -0.01 mag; 1.51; 1.56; 1.55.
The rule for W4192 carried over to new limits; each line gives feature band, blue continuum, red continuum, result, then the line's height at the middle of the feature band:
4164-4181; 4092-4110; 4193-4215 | -0.02 mag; 1.46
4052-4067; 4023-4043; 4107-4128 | -0.10 mag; 1.46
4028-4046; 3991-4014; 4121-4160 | 0.03 mag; 1.51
